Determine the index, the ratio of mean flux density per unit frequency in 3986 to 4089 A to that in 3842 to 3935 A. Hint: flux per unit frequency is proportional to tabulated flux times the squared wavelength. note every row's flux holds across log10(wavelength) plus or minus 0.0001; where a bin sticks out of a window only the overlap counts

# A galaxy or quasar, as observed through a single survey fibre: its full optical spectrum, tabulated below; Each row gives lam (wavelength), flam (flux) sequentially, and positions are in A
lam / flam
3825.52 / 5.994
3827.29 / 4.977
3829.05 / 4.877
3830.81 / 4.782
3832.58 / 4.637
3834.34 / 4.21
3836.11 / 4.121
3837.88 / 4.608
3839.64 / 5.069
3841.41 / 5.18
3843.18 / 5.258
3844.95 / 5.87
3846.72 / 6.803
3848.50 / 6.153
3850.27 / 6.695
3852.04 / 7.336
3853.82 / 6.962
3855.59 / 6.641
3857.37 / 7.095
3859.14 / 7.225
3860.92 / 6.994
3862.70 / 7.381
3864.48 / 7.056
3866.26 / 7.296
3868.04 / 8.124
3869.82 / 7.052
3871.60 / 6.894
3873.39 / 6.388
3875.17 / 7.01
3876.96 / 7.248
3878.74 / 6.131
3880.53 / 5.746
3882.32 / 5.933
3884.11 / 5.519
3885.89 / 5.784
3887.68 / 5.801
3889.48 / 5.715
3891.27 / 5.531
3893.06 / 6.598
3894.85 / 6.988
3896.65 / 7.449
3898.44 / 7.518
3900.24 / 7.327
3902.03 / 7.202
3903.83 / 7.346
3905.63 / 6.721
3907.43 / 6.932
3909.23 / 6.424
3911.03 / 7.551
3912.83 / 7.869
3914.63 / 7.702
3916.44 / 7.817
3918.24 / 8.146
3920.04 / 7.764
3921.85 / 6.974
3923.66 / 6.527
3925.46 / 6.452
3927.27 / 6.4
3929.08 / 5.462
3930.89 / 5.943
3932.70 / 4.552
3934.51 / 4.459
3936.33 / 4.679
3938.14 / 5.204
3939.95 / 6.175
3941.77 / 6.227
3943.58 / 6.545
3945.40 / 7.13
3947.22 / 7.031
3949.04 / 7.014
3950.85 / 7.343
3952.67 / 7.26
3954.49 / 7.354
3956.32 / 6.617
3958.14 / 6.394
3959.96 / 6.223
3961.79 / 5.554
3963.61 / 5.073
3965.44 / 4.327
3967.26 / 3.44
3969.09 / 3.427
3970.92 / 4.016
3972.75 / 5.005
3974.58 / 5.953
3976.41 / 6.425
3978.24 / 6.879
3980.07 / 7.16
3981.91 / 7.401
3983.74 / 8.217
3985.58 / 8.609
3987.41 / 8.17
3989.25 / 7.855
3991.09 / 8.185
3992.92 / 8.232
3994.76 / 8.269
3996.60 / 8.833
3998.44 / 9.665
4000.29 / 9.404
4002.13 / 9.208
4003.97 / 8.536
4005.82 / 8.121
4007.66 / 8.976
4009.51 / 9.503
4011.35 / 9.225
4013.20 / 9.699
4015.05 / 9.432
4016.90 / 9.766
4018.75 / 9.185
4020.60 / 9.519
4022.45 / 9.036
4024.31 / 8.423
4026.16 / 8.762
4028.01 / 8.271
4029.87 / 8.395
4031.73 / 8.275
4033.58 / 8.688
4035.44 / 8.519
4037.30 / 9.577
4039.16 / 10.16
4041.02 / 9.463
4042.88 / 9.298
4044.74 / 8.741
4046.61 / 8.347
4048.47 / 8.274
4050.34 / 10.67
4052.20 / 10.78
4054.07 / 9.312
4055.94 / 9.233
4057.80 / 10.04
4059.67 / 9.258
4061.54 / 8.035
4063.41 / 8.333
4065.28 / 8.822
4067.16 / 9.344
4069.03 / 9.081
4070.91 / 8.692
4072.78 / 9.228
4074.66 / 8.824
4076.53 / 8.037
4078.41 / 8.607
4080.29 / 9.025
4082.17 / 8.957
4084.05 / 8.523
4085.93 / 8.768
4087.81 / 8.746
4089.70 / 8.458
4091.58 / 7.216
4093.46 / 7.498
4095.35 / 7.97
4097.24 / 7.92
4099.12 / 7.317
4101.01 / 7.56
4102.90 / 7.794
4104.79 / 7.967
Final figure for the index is 1.4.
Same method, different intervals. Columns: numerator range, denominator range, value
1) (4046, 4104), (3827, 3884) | 1.56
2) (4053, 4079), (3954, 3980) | 1.71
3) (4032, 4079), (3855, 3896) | 1.50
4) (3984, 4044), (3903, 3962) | 1.40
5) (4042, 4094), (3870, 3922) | 1.41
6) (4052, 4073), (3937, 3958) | 1.44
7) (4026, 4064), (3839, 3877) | 1.49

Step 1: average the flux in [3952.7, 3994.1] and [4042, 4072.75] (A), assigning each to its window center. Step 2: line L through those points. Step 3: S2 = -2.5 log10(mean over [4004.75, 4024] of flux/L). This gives -0.19 mag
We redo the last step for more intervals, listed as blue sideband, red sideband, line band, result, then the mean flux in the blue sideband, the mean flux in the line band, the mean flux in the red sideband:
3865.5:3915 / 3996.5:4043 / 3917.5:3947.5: 0.210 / 6.77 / 6.19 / 9.07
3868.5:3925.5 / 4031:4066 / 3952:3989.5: 0.270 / 6.83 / 6.22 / 9.16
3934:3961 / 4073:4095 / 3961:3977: 0.374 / 6.4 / 4.76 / 8.44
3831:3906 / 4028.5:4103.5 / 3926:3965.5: 0.199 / 6.38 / 6.08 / 8.74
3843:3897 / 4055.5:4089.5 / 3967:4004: 0.084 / 6.61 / 7.32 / 8.85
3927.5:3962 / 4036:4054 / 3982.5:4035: -0.069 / 6.18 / 8.79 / 9.45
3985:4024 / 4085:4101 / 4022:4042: -0.031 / 8.92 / 8.87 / 7.96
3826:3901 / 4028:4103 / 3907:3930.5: -0.022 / 6.24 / 7.06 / 8.75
